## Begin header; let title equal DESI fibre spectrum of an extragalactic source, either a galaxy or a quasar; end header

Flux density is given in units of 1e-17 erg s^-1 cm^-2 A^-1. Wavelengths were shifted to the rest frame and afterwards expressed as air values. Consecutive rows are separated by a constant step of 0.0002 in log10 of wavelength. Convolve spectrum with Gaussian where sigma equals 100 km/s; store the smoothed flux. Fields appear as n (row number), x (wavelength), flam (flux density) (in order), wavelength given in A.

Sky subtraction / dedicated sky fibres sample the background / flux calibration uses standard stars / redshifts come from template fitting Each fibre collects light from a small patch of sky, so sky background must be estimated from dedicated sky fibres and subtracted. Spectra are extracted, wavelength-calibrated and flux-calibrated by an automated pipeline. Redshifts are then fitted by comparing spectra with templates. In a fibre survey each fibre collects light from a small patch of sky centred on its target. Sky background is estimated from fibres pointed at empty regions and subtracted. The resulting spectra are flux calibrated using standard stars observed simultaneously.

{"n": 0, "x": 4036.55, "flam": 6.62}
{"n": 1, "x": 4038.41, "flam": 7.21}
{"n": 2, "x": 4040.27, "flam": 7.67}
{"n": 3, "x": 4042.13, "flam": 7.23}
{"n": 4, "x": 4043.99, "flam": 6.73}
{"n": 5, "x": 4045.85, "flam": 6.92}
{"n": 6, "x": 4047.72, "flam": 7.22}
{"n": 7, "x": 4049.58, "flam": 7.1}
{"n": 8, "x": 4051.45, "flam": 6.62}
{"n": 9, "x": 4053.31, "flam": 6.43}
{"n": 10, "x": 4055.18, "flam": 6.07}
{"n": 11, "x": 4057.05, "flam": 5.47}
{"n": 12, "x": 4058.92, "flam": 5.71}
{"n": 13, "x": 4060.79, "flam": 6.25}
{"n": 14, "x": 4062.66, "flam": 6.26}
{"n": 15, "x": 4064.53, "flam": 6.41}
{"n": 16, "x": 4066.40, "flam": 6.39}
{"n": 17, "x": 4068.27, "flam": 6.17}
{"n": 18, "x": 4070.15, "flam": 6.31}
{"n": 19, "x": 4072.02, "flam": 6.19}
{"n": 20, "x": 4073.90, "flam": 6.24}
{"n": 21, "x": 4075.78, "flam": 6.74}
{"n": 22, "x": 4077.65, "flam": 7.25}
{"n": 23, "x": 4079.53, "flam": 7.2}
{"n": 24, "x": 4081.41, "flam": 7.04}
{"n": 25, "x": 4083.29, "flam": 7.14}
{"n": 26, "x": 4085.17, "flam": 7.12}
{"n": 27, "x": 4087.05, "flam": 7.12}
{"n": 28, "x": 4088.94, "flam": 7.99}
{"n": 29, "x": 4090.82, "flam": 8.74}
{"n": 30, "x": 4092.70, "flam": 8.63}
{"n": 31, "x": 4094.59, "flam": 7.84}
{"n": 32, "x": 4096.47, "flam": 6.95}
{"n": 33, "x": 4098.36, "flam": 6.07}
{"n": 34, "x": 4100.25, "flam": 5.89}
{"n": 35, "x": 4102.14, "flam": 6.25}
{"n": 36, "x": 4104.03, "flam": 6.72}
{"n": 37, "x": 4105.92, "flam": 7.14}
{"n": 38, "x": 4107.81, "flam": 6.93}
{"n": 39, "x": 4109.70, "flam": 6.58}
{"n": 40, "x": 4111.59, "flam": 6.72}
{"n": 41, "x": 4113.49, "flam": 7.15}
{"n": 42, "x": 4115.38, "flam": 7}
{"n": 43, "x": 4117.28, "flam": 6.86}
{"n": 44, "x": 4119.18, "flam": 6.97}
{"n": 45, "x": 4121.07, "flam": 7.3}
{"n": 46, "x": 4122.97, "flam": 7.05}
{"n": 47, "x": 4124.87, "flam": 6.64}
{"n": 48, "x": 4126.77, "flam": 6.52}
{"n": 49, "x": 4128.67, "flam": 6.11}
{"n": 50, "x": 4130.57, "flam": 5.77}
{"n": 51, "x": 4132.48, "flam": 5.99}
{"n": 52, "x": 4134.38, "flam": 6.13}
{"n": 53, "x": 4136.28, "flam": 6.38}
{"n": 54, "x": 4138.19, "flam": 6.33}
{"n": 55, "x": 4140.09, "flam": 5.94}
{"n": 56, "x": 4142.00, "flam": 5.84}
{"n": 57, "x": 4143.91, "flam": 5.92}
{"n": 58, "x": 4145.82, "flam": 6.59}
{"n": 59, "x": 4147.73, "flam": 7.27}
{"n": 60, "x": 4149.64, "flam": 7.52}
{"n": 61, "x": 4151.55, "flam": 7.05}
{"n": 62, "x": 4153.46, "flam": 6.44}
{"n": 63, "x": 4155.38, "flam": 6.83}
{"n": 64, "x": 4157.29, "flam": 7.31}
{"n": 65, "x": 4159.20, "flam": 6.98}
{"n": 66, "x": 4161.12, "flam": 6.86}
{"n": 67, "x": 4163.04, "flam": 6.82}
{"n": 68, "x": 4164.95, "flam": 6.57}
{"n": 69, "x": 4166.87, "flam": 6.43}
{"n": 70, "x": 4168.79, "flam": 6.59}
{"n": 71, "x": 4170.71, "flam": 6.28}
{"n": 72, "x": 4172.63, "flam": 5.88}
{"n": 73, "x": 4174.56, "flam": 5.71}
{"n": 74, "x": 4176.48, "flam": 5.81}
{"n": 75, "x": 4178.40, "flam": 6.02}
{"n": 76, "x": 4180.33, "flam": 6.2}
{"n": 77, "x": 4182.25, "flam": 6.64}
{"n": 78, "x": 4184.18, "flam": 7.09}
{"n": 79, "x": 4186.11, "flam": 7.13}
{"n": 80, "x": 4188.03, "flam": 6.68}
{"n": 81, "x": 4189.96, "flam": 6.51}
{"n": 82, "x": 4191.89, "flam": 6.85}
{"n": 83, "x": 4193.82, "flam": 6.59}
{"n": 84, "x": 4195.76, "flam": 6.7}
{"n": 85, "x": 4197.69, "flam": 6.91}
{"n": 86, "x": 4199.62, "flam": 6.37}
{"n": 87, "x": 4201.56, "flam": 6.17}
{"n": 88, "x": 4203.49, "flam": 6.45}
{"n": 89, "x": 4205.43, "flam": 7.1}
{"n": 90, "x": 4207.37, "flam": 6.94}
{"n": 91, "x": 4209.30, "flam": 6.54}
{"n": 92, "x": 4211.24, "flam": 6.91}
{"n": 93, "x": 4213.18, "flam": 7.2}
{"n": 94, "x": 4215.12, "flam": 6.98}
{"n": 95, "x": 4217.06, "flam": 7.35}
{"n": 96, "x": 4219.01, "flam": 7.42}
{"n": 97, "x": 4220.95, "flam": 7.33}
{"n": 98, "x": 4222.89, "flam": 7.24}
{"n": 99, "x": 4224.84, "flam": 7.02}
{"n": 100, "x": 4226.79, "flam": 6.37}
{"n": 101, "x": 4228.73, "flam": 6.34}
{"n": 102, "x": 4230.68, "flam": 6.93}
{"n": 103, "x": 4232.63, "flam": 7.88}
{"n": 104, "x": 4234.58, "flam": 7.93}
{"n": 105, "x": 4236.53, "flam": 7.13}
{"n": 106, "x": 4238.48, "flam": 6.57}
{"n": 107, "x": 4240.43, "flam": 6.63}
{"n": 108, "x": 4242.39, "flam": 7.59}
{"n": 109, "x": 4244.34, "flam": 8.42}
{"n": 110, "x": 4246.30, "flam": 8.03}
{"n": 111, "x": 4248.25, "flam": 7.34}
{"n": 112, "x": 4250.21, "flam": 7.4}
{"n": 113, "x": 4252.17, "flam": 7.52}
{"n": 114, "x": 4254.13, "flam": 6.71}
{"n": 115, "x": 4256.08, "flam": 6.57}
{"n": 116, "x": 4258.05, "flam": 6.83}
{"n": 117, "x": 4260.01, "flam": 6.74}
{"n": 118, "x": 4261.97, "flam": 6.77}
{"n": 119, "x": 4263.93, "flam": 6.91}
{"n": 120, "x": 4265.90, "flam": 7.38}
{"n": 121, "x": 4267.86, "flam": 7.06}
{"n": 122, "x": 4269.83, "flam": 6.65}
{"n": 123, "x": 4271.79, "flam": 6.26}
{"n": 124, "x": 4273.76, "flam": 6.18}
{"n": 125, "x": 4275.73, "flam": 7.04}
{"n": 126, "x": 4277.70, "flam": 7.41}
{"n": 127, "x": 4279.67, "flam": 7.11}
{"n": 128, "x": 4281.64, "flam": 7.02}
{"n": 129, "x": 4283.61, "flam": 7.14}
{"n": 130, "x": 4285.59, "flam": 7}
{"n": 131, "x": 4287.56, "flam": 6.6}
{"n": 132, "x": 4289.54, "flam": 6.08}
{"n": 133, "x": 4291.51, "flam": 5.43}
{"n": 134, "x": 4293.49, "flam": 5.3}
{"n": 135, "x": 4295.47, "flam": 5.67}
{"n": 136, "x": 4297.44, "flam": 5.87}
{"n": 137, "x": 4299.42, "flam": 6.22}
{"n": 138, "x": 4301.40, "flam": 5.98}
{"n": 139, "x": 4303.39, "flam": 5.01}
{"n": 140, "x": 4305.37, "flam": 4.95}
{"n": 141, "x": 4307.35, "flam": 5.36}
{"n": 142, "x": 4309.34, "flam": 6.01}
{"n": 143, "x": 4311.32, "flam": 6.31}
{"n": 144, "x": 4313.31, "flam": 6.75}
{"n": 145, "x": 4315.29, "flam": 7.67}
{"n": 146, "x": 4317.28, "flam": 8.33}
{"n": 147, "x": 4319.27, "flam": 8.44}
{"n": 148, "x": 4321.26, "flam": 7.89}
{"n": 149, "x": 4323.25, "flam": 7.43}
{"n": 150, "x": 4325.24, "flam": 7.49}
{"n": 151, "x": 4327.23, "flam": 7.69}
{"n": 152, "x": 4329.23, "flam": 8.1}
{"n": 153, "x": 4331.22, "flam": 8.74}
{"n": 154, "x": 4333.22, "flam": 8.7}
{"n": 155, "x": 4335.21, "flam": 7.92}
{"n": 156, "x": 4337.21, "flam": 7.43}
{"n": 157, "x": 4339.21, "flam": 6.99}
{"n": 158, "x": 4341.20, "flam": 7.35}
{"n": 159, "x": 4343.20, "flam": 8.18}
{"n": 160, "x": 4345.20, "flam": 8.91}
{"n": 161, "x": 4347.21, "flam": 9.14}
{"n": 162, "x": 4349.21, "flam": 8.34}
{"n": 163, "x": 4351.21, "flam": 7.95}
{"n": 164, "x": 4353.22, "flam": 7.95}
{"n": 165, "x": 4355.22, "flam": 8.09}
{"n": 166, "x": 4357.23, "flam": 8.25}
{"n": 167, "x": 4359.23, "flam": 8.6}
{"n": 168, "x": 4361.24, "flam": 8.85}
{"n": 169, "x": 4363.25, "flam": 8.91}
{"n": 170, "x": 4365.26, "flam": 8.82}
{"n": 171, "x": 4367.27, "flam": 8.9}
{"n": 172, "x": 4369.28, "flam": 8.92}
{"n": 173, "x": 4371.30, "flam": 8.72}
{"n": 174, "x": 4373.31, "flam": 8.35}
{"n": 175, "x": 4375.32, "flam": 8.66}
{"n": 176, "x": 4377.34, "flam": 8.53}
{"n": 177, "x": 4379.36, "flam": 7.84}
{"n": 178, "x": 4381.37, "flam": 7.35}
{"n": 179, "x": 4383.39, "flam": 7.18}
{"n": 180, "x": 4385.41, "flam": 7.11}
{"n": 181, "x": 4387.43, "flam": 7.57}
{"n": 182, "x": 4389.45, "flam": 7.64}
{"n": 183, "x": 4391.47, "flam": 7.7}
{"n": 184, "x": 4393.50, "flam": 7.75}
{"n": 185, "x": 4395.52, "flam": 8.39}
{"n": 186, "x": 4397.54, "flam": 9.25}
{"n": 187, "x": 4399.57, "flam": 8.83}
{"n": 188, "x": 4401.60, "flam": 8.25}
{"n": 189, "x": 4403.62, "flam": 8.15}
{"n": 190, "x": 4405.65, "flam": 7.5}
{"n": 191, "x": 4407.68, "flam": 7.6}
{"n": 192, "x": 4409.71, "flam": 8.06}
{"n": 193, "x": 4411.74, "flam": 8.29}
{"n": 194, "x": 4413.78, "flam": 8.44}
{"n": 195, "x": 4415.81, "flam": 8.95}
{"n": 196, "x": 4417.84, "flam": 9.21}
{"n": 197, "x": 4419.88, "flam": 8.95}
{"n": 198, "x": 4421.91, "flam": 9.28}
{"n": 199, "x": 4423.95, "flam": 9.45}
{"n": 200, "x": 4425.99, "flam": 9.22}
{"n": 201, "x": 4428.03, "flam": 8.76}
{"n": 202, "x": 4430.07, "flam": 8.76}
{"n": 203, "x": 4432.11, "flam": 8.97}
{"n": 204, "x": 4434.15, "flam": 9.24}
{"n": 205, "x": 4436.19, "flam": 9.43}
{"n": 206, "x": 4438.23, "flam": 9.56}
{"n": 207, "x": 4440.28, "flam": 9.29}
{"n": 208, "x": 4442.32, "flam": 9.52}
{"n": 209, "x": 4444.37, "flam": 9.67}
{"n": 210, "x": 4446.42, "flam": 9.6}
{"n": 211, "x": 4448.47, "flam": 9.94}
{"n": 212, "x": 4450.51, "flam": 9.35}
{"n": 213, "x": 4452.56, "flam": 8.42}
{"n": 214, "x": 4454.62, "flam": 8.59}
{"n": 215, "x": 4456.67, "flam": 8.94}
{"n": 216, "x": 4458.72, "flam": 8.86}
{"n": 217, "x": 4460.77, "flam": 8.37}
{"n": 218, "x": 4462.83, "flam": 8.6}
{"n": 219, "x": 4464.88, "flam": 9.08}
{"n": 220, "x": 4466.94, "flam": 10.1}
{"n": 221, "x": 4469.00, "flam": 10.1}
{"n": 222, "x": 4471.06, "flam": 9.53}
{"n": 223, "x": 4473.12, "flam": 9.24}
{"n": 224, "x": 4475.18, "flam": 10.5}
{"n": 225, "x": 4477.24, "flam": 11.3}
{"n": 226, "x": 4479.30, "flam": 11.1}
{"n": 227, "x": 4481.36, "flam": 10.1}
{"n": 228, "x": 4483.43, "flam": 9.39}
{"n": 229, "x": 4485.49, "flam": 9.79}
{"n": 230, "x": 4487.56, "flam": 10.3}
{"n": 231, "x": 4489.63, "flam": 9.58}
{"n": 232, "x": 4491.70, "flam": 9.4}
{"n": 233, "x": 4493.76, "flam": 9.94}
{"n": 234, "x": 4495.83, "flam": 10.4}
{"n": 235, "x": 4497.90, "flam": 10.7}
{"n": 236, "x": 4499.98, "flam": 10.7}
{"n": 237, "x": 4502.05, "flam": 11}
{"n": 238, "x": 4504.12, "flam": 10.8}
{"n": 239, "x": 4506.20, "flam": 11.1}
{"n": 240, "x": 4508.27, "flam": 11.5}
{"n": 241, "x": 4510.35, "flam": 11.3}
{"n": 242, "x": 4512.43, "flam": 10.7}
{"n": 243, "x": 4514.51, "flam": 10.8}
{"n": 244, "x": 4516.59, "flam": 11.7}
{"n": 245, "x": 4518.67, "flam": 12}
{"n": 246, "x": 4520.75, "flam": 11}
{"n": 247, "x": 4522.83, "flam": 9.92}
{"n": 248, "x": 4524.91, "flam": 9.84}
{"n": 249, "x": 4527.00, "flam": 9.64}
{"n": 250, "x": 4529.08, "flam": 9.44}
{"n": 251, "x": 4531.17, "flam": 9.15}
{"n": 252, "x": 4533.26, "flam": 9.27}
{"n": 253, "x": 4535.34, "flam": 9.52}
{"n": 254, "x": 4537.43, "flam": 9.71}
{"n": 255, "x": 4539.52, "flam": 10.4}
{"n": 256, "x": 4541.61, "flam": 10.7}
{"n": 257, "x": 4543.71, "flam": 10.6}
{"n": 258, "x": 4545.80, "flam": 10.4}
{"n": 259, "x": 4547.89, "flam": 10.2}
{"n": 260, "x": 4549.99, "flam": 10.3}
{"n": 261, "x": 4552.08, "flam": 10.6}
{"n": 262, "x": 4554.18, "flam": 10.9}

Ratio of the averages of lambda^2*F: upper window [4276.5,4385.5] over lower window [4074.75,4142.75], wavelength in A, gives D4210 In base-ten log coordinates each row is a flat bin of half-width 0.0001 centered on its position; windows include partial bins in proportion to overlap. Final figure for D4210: 1.2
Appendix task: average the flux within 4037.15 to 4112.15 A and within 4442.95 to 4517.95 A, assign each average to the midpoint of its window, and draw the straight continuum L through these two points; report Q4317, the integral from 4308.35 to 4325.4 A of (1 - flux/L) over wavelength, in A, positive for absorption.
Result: 2.7 A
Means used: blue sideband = 6.82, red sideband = 10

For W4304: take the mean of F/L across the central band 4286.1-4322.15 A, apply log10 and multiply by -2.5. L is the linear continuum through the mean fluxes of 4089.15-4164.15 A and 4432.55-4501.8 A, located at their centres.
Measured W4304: 0.29 mag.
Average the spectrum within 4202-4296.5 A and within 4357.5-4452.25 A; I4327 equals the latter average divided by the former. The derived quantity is 1.2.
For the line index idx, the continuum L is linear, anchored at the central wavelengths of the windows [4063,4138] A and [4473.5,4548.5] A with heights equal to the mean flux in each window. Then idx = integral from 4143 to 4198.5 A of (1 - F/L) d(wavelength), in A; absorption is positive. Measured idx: 5.9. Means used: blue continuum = 6.8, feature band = 6.63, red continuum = 10.4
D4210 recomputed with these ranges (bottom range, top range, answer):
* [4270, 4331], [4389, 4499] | 1.47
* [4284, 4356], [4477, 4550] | 1.58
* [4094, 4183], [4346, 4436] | 1.45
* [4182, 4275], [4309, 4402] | 1.23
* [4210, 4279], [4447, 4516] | 1.57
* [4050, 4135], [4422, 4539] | 1.76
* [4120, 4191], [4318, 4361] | 1.35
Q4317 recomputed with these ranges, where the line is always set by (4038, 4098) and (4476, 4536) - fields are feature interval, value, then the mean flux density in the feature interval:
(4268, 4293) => 5.6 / 6.65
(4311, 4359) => 5.7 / 7.95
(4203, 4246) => 5.3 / 7.12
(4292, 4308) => 5.9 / 5.55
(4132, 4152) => 2.7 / 6.45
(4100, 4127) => 1.6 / 6.81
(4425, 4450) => 1.3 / 9.33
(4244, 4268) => 3.5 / 7.18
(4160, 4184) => 4.2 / 6.35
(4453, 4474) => 2.0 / 9.12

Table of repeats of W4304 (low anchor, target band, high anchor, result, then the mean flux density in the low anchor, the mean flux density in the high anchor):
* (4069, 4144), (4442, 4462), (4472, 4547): 0.08 mag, 6.77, 10.4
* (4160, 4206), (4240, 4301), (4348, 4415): 0.07 mag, 6.51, 8.21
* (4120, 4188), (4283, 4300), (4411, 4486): 0.27 mag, 6.52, 9.35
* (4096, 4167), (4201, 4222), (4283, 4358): -0.02 mag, 6.63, 7.18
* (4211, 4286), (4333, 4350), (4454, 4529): 0.03 mag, 7.09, 10.2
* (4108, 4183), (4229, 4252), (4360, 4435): -0.02 mag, 6.54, 8.44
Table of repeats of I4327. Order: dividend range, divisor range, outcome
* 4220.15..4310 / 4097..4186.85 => 1.02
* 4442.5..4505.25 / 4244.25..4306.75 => 1.48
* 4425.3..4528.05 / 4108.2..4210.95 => 1.51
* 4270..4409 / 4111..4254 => 1.11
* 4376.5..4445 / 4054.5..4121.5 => 1.25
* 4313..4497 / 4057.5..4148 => 1.30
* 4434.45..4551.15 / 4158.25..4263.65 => 1.46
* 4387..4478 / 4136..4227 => 1.34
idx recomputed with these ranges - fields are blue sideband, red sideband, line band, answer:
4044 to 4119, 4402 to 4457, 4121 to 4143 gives 2.5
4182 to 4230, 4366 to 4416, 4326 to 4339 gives -0.5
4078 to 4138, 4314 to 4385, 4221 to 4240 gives 1.3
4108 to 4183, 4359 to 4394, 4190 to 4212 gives 0.8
